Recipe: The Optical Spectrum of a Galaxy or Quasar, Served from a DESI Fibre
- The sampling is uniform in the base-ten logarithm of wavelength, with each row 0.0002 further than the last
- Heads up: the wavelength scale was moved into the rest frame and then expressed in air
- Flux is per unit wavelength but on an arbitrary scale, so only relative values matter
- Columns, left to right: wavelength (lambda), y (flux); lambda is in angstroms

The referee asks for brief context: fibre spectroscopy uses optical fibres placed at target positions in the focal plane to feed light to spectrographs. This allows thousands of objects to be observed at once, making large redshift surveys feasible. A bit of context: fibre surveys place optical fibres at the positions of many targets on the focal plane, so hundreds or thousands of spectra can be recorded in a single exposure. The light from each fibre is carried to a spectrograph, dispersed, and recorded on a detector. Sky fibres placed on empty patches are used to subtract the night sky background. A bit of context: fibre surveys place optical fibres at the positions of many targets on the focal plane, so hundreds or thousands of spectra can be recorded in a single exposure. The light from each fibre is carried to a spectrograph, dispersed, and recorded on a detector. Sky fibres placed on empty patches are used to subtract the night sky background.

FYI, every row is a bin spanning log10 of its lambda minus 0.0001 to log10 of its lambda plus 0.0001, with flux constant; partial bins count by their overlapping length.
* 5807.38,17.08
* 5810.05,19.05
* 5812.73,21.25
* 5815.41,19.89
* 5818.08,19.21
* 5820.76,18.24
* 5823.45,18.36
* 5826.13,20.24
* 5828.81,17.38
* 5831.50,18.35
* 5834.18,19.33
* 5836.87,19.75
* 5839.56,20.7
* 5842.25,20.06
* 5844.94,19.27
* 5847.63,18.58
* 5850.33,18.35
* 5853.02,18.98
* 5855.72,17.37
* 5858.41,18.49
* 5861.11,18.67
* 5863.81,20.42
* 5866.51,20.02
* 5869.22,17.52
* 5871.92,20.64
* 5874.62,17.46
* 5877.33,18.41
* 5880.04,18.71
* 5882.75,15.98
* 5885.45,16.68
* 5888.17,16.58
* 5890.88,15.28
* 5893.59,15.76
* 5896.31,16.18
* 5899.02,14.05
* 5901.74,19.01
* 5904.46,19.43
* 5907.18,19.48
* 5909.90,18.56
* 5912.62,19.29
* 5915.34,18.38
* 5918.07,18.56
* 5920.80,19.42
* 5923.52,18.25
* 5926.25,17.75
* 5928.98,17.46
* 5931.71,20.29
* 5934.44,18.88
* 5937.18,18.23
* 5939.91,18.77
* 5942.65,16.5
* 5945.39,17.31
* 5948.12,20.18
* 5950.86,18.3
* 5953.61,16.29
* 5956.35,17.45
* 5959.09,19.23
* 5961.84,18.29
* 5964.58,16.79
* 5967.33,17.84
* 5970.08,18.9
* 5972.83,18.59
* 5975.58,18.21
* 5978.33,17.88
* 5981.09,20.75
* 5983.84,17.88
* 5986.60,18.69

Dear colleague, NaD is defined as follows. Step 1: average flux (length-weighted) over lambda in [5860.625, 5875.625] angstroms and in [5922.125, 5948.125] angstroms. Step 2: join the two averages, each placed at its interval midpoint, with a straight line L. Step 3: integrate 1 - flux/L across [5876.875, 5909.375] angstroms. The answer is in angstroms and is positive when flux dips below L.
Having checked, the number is 3.0 angstroms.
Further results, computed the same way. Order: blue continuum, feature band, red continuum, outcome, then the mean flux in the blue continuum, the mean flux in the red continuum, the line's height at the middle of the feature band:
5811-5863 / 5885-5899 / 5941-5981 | 2.1 angstroms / 19.1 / 18.1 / 18.6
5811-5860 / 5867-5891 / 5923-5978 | 1.4 angstroms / 19.1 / 18.2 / 18.7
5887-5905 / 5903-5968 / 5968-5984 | -3.0 angstroms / 16.5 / 18.7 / 17.6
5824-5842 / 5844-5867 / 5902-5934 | 0.4 angstroms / 19.3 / 18.8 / 19.2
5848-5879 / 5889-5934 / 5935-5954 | 0.9 angstroms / 18.7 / 18.1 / 18.3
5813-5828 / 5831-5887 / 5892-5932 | 0.1 angstroms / 19.3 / 18.1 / 18.8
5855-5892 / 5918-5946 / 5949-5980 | -0.4 angstroms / 18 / 18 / 18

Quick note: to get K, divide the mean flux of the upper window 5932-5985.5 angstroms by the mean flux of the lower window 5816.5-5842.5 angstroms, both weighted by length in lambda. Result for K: 0.95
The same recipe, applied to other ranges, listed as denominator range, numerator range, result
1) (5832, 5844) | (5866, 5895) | 0.88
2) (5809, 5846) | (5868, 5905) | 0.89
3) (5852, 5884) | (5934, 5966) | 0.97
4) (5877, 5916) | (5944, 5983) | 1.05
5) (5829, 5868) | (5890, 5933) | 0.94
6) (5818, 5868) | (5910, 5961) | 0.97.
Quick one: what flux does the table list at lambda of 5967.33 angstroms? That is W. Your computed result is 17.84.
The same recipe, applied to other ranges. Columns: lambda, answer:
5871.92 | 20.64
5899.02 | 14.05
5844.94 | 19.27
